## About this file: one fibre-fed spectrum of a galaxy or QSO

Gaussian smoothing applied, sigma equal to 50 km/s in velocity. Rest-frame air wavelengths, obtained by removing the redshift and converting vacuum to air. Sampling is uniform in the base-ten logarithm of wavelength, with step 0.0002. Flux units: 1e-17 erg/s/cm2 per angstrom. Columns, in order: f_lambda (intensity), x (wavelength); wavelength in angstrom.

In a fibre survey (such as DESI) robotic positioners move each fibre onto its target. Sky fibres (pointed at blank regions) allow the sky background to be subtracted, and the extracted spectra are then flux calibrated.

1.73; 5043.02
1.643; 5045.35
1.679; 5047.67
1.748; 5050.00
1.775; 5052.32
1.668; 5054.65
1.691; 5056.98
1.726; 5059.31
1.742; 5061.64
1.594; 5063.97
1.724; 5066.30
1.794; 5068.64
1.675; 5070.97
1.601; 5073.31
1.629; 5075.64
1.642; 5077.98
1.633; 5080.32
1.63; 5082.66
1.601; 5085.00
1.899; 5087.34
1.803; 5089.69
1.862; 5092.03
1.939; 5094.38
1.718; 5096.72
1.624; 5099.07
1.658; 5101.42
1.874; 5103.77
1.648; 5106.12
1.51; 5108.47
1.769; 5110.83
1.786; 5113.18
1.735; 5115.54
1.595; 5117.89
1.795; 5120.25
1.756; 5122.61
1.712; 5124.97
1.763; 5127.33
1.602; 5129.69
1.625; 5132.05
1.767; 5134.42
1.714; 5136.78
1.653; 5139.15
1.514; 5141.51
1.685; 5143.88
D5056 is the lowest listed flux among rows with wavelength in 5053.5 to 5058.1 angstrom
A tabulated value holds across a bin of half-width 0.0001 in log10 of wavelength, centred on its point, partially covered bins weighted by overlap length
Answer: 1.668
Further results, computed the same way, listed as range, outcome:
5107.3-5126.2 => 1.51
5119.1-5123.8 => 1.756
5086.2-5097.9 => 1.718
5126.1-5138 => 1.602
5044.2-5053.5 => 1.643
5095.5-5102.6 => 1.624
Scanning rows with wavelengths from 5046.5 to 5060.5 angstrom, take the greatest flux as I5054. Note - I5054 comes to 1.775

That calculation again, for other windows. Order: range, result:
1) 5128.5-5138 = 1.767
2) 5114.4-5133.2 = 1.795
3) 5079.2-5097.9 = 1.939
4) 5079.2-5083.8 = 1.633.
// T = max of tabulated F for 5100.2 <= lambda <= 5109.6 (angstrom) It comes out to 1.874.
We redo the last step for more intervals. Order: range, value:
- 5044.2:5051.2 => 1.748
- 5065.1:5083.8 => 1.794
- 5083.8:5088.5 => 1.899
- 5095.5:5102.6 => 1.718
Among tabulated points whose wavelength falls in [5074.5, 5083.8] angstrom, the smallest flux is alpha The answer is 1.629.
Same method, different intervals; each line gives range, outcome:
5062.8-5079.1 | 1.594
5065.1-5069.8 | 1.724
